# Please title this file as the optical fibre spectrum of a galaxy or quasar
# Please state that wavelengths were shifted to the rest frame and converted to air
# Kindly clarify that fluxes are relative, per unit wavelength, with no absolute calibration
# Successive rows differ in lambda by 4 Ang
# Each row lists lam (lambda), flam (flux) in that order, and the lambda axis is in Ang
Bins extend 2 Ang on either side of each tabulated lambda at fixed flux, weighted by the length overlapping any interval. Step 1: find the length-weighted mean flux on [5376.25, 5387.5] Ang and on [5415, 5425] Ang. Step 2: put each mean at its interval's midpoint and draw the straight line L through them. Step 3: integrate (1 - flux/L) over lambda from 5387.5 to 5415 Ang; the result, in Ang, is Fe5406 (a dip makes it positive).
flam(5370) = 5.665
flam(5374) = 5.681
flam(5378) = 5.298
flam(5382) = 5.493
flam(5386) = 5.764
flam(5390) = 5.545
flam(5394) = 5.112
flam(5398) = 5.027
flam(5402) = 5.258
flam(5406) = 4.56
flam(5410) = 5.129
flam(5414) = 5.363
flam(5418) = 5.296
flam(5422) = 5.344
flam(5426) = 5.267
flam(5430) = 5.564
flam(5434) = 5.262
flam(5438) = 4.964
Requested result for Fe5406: 1.37 Ang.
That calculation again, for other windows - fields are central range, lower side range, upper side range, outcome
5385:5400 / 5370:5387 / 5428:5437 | 0.5 Ang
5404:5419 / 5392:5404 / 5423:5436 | 0.5 Ang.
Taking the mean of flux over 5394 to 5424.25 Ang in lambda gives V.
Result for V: 5.14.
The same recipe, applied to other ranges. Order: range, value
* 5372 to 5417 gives 5.29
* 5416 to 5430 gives 5.34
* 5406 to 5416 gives 5.11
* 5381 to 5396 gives 5.48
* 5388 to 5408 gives 5.1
